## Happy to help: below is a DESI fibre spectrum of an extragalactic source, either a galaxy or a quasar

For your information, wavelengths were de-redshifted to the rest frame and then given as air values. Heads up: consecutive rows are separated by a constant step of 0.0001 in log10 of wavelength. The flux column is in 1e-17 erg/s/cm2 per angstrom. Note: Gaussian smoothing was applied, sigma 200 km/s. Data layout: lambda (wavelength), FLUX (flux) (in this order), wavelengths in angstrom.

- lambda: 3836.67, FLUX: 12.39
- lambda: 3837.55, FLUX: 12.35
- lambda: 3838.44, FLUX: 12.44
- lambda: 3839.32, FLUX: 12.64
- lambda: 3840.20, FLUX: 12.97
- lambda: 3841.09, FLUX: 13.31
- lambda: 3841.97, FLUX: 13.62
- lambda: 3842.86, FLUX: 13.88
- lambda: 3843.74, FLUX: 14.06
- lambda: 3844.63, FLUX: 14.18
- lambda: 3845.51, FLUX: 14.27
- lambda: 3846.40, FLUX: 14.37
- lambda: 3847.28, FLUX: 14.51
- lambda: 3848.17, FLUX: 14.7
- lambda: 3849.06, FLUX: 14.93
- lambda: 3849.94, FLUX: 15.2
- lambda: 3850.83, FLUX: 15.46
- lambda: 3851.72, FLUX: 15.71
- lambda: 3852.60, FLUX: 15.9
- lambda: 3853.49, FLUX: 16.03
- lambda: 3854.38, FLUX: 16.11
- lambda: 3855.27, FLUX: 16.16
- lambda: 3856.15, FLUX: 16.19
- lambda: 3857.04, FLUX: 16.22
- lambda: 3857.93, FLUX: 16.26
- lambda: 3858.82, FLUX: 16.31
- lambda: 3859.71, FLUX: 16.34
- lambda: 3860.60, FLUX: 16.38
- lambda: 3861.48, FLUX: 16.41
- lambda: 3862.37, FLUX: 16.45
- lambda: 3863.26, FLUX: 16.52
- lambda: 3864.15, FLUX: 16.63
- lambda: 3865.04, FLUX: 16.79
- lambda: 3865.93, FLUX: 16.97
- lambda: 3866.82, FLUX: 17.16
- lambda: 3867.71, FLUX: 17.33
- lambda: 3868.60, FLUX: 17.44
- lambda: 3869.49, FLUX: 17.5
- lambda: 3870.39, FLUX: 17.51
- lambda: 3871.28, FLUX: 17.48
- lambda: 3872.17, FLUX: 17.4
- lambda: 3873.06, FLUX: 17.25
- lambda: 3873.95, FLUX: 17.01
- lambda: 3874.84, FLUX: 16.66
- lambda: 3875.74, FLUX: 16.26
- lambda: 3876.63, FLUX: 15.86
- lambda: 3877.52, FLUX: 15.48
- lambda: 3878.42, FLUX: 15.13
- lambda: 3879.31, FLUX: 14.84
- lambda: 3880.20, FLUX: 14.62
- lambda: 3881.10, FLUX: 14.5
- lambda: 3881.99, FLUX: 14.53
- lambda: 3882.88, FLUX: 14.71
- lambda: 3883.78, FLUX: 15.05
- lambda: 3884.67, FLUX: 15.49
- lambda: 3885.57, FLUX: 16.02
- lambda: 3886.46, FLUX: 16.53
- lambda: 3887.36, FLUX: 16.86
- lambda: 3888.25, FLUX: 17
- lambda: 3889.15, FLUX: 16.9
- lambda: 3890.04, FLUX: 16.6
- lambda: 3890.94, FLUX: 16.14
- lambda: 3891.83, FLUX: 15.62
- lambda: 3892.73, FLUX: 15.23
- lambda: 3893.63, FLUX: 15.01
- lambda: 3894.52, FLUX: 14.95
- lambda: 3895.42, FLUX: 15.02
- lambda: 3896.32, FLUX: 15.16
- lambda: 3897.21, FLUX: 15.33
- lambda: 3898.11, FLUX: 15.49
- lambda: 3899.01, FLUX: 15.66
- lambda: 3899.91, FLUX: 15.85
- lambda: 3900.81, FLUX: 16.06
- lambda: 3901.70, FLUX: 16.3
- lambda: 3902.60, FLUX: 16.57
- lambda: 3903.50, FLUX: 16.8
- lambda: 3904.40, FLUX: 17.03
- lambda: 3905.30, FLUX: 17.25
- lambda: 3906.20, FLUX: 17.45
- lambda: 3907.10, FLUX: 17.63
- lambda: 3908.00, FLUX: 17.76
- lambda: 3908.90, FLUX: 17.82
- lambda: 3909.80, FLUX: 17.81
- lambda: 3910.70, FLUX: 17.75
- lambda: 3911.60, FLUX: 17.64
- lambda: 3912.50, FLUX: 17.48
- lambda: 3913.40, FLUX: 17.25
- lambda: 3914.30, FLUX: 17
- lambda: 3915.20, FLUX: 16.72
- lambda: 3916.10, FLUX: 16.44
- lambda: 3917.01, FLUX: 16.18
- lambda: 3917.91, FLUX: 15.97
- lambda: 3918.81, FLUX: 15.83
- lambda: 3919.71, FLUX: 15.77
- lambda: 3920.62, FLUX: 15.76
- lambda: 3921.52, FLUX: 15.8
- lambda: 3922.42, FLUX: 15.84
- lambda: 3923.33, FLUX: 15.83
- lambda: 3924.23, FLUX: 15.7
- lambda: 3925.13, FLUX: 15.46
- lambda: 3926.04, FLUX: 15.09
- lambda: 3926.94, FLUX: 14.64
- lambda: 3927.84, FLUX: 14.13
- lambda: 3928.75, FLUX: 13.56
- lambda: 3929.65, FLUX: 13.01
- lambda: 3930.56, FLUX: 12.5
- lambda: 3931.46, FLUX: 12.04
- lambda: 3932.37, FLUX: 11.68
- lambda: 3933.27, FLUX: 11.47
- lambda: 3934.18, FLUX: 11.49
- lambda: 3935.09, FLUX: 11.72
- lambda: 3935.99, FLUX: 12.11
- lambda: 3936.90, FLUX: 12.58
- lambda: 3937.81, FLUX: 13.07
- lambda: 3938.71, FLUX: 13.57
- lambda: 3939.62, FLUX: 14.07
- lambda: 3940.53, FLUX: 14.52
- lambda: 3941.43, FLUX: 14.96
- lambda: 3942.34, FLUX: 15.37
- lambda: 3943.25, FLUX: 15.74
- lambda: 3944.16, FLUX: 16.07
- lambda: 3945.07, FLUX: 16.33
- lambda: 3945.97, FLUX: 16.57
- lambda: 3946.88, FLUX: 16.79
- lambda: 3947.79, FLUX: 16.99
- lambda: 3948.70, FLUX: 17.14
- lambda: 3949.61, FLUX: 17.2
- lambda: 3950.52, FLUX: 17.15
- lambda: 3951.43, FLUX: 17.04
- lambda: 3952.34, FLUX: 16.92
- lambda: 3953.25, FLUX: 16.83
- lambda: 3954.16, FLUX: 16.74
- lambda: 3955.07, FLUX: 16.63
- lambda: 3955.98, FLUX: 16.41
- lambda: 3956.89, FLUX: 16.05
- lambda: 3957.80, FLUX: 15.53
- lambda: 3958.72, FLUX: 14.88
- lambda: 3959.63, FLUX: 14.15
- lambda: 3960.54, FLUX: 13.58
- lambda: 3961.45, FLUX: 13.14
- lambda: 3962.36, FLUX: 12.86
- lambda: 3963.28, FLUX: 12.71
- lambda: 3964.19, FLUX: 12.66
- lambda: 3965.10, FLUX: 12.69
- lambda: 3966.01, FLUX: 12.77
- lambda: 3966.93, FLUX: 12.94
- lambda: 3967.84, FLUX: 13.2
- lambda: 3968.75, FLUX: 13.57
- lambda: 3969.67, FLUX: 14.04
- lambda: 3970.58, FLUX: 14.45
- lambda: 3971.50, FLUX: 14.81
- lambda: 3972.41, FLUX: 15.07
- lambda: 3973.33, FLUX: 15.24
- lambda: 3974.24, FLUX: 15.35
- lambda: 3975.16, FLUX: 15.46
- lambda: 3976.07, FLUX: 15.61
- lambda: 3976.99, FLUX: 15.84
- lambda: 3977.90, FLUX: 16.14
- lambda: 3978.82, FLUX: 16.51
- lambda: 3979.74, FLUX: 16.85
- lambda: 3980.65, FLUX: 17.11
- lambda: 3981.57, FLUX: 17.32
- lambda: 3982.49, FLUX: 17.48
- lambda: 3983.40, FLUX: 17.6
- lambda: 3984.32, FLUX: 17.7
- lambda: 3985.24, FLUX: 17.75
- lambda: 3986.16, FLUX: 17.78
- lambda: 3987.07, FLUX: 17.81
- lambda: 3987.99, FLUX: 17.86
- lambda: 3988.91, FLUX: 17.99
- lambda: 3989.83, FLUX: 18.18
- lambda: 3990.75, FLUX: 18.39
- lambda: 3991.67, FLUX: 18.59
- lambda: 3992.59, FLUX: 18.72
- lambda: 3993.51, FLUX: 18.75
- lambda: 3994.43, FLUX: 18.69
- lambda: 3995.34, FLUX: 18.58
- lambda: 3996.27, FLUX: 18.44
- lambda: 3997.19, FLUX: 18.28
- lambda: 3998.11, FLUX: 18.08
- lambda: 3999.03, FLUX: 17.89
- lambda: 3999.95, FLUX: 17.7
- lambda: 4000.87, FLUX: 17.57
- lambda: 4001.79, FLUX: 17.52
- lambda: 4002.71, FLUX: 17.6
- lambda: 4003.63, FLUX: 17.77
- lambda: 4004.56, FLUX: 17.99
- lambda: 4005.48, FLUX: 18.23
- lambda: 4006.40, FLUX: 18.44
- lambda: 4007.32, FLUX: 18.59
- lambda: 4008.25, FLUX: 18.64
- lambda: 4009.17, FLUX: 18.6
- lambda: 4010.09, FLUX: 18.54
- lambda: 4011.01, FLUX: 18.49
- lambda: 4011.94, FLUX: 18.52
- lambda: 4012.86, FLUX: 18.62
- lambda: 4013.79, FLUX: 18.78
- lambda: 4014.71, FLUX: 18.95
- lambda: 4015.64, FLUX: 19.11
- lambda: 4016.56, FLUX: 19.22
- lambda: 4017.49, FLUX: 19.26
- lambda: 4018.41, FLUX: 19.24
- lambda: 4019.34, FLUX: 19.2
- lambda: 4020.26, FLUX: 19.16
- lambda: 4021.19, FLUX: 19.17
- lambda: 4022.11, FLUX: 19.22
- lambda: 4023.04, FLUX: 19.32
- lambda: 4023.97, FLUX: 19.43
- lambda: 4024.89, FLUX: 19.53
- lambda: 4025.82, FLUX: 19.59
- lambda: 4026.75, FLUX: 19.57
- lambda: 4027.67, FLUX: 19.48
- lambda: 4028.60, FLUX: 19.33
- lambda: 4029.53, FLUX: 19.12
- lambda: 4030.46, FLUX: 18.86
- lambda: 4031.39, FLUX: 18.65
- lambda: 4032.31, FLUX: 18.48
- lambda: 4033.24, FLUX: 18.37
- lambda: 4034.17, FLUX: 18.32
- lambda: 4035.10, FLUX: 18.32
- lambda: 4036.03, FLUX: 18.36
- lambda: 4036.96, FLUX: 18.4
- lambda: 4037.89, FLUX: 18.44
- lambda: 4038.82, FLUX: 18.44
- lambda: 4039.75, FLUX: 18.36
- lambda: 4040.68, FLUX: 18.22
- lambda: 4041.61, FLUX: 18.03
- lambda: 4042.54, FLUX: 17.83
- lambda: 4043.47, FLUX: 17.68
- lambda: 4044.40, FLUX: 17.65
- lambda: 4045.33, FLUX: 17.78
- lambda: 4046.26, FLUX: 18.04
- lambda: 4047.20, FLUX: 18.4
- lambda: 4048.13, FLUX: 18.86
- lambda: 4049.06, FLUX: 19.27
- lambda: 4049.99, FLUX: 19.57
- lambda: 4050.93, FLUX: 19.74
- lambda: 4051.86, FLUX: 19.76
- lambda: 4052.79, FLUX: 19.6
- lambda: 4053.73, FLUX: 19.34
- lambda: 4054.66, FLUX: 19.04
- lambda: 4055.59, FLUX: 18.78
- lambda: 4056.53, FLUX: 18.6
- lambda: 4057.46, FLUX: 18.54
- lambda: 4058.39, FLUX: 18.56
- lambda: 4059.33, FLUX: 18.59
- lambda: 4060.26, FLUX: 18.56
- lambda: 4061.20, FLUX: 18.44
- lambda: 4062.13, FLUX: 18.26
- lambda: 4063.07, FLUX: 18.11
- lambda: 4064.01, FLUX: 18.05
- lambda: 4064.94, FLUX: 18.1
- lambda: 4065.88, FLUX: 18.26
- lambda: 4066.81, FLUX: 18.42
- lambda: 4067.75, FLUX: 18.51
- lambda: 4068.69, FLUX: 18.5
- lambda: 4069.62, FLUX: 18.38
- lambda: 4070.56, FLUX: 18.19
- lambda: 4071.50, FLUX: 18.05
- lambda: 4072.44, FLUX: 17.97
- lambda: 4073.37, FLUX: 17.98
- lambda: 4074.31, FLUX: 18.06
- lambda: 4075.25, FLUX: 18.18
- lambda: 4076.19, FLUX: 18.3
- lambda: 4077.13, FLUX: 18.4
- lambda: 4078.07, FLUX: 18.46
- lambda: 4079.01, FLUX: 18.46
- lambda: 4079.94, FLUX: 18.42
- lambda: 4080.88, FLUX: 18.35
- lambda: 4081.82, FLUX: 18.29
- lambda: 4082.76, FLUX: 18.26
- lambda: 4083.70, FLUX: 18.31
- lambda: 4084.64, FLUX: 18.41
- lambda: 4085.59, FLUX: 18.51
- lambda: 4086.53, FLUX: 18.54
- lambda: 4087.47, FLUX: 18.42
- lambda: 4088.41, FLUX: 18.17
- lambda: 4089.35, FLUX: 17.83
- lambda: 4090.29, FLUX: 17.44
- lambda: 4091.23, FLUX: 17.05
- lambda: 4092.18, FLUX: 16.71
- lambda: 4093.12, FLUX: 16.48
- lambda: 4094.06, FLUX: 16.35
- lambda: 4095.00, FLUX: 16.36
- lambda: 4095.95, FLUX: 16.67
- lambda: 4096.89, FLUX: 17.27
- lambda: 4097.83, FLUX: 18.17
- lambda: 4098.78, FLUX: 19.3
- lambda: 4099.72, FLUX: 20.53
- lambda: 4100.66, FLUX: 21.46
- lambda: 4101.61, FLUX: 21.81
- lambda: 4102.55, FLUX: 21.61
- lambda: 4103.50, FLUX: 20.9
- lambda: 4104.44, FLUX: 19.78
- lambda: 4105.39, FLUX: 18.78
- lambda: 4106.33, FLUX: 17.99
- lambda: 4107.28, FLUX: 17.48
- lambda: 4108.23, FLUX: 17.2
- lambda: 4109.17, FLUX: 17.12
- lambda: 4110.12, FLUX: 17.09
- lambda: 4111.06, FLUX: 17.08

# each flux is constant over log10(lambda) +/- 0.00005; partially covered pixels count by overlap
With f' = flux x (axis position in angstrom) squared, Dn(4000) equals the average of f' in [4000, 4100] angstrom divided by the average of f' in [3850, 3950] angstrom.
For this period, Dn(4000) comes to 1.26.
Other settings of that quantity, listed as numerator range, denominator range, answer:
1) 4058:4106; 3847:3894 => 1.27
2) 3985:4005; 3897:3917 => 1.12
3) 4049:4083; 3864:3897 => 1.26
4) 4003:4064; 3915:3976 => 1.33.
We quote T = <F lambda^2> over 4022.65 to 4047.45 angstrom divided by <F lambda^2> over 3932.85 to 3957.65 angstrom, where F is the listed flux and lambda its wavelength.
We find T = 1.27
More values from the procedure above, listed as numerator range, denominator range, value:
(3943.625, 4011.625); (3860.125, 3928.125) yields 1.06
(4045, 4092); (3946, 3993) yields 1.21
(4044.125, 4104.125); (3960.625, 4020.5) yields 1.13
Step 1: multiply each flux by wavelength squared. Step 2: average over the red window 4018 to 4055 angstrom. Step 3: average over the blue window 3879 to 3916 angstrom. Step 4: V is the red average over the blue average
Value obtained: 1.24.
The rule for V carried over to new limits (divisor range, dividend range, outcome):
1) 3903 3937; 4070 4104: 1.30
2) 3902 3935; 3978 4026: 1.22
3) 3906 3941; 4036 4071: 1.31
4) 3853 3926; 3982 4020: 1.19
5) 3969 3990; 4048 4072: 1.18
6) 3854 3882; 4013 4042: 1.25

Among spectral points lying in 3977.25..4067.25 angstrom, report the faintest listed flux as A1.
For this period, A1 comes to 16.14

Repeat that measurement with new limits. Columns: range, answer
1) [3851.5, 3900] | 14.5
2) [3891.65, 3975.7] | 11.47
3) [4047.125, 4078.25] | 17.97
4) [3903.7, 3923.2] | 15.76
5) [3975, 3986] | 15.46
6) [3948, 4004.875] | 12.66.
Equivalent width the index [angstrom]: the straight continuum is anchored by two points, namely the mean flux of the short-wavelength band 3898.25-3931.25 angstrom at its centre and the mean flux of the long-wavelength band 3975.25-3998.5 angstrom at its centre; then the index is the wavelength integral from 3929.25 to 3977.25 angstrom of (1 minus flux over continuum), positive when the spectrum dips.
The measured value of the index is 6.8 angstrom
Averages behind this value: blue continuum 16.1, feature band 14.5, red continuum 17.6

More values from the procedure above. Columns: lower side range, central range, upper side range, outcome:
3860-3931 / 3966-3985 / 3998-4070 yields 2.17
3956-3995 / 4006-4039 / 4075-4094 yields -4.17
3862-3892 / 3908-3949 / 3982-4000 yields 4.68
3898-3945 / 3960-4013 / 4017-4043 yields 2.45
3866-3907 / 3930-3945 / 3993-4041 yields 3.28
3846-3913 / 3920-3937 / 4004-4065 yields 3.26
